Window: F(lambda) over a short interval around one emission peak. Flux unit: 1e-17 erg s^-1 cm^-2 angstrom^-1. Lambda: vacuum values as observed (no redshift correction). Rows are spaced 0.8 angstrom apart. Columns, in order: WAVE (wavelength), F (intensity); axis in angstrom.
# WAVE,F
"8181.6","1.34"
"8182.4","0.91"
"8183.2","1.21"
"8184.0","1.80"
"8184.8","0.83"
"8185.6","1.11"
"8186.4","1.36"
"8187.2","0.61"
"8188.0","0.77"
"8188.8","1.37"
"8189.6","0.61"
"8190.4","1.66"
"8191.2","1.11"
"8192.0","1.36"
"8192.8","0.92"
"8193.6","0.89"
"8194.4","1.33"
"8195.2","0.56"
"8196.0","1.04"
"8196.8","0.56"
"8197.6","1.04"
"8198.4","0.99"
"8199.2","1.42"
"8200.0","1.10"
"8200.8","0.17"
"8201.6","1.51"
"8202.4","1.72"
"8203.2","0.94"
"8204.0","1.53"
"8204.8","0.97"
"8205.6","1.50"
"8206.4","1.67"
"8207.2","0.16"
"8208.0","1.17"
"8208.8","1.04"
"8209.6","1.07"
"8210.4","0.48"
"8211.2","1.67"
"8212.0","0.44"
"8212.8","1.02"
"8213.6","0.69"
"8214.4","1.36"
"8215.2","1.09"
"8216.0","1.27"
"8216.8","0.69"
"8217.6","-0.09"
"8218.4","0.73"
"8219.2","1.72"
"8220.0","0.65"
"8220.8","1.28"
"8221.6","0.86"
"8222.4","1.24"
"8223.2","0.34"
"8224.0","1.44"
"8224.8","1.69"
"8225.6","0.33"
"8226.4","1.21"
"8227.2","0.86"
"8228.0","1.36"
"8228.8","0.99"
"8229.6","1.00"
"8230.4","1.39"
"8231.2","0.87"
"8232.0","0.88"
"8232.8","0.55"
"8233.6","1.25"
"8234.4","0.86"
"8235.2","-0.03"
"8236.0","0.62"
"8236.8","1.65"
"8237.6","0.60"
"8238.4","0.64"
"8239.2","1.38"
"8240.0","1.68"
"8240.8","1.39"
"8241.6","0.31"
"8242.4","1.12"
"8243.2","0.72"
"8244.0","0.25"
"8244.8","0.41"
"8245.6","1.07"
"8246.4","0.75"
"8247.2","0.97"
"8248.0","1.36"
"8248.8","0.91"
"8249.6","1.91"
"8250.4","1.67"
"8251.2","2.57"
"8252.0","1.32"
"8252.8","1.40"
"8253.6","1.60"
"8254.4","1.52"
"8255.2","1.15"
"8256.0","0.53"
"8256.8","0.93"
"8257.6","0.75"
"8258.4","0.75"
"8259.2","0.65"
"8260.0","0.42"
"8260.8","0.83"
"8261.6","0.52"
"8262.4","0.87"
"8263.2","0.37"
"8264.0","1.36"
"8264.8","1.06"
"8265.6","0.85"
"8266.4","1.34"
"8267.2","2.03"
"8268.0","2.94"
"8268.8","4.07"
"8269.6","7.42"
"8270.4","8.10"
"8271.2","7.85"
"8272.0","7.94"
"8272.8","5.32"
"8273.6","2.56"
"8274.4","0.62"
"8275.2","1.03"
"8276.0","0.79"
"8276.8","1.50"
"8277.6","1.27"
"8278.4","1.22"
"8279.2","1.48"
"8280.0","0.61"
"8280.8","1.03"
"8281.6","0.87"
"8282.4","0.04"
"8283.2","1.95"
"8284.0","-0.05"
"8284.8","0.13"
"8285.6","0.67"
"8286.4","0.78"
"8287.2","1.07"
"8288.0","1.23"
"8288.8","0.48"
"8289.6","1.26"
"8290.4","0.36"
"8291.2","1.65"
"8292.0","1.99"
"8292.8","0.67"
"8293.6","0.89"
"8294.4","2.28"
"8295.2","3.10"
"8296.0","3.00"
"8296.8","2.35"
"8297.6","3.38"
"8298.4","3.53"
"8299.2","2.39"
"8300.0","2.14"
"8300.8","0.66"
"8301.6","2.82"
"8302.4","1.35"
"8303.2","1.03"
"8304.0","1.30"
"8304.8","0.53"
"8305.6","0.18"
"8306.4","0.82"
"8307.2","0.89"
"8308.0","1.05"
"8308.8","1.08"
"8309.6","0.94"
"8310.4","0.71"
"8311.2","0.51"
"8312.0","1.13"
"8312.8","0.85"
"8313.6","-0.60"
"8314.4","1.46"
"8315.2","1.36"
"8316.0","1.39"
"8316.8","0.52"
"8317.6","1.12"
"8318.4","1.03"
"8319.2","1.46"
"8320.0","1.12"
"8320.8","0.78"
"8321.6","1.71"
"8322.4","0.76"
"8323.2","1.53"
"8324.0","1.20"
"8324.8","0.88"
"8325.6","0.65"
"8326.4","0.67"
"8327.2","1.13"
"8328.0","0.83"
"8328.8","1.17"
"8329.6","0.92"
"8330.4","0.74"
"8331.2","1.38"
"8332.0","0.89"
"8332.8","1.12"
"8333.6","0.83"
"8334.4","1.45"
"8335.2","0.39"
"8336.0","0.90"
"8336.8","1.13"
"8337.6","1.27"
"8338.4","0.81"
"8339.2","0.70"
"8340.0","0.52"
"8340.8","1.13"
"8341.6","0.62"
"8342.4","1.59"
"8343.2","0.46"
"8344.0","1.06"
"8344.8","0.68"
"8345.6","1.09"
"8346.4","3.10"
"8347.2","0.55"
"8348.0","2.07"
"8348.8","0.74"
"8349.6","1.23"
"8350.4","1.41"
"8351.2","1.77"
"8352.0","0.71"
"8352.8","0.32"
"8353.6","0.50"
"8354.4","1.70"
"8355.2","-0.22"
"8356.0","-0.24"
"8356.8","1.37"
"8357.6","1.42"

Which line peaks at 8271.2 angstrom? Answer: H-alpha 6563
